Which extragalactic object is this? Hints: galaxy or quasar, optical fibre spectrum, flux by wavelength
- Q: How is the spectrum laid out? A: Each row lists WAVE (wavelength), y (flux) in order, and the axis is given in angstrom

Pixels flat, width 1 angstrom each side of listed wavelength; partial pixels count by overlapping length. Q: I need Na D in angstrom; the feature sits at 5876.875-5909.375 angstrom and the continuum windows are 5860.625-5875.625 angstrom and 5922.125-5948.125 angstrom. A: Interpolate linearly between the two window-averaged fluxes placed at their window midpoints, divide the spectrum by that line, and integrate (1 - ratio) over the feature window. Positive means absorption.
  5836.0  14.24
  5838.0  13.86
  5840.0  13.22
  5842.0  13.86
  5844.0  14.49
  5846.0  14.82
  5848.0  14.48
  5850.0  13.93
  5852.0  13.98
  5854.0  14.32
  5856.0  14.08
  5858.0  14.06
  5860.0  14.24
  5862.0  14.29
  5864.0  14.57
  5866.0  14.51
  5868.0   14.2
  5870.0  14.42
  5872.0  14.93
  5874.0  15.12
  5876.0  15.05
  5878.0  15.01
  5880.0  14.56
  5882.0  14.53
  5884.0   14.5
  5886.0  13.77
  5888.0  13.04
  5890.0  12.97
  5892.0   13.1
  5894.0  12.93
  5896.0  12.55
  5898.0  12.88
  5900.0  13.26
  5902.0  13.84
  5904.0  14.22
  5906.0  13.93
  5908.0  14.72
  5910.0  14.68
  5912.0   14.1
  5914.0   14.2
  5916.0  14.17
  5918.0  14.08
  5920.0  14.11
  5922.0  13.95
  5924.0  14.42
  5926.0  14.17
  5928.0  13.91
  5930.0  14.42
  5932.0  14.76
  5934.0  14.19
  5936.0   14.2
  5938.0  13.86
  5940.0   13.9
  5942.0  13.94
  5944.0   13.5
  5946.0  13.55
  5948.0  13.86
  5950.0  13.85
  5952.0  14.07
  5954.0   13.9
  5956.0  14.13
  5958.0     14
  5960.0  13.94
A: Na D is 1.4 angstrom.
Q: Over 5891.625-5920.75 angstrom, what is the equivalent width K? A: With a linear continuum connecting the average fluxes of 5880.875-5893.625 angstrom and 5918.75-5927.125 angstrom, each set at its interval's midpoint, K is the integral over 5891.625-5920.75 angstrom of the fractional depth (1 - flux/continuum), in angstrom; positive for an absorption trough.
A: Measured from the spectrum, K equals 0.2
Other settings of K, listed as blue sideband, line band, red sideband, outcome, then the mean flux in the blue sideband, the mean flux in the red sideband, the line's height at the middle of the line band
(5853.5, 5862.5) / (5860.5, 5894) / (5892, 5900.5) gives -1.7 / 14.2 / 12.9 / 13.5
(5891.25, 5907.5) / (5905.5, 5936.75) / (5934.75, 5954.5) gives -1.5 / 13.4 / 13.9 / 13.6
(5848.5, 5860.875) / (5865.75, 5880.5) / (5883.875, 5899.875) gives -1.2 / 14.1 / 13.1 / 13.6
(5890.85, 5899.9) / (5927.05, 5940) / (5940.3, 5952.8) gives -0.6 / 12.9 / 13.8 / 13.6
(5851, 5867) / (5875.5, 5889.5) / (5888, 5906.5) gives -0.6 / 14.3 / 13.3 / 13.6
